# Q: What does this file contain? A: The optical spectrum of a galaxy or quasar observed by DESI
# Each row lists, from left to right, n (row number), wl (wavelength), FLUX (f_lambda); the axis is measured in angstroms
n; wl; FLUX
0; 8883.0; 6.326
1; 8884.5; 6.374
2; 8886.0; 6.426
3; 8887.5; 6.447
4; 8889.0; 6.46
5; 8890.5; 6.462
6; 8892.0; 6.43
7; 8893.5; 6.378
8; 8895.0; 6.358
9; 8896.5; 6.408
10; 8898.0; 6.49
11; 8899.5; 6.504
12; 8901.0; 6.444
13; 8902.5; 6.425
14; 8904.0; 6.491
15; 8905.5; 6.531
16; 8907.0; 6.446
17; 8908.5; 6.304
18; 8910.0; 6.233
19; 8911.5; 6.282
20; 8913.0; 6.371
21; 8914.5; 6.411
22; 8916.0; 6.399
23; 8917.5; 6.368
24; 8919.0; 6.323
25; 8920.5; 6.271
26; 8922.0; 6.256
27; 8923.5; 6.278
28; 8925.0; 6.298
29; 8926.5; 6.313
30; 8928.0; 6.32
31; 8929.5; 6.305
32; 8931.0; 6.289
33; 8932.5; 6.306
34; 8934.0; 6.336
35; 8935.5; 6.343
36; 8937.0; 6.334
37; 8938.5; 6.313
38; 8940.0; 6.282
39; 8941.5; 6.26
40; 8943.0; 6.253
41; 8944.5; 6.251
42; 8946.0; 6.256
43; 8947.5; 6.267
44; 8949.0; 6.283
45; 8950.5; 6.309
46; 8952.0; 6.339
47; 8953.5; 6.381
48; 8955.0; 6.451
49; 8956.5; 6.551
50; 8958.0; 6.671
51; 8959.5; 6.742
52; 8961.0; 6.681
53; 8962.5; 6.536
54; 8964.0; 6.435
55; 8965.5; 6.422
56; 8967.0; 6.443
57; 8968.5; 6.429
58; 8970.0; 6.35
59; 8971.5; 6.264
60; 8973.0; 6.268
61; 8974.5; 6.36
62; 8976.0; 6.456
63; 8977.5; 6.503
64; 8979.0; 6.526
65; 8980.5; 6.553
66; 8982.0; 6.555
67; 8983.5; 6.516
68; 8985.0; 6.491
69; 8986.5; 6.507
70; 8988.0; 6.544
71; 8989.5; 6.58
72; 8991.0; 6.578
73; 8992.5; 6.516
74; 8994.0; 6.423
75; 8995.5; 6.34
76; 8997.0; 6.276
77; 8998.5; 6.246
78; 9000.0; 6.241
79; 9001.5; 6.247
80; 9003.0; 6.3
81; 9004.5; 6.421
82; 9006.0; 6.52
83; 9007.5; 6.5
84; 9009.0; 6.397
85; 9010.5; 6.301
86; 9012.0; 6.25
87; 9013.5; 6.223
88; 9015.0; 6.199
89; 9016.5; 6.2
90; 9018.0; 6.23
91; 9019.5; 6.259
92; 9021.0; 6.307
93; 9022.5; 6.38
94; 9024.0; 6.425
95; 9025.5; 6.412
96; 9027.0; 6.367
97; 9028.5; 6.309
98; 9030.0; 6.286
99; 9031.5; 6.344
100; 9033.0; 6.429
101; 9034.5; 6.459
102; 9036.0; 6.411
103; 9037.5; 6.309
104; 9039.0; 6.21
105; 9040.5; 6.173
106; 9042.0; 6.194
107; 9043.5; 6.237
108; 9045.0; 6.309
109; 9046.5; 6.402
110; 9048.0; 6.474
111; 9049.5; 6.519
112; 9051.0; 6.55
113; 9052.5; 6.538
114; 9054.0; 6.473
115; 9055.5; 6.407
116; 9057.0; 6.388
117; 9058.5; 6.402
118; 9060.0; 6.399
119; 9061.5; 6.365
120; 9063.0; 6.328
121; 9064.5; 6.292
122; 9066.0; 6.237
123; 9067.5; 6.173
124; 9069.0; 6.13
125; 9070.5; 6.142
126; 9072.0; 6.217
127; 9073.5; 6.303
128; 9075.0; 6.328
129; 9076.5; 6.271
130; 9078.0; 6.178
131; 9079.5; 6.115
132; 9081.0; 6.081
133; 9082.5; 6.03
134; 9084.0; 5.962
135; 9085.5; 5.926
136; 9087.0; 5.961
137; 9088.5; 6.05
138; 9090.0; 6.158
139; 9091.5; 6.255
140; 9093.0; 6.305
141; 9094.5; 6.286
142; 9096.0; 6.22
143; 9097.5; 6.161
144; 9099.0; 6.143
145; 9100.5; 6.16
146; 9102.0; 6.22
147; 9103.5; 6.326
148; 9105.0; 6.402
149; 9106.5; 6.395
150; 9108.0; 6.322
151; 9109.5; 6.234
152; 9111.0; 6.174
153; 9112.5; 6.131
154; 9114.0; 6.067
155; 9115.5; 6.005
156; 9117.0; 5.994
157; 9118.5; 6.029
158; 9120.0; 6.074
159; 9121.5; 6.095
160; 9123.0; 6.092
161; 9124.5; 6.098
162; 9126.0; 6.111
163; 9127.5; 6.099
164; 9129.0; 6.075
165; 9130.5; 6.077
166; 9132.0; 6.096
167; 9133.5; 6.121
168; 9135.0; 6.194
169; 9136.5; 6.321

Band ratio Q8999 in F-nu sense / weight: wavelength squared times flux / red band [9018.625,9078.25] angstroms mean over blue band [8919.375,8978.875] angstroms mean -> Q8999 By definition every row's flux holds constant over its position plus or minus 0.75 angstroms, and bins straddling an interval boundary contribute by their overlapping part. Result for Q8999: 1.0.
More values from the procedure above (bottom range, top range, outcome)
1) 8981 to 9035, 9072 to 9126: 0.99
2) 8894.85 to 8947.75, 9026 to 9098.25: 1.02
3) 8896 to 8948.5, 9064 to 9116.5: 1.01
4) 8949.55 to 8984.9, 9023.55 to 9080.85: 1.00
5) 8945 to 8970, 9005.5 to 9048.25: 1.00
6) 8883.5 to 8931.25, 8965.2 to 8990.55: 1.03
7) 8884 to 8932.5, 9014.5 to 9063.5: 1.03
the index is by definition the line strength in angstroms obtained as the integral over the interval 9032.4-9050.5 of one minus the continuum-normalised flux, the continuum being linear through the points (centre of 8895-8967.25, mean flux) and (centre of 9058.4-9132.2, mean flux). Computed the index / -0.3 angstroms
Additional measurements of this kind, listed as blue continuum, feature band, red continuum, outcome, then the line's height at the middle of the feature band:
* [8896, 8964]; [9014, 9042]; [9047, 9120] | -0.1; 6.28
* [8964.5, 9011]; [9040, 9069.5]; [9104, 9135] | -0.4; 6.28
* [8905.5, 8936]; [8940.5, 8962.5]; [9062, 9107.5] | -0.4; 6.3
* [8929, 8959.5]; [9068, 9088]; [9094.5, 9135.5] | 0.2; 6.2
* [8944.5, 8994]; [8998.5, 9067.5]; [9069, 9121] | -0.4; 6.31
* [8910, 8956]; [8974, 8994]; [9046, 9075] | -0.6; 6.33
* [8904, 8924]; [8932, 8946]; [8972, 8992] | 0.2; 6.4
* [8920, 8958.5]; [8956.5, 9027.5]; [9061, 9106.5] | -1.5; 6.28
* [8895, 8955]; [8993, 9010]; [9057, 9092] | -0.3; 6.26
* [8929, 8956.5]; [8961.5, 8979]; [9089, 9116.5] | -0.3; 6.3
